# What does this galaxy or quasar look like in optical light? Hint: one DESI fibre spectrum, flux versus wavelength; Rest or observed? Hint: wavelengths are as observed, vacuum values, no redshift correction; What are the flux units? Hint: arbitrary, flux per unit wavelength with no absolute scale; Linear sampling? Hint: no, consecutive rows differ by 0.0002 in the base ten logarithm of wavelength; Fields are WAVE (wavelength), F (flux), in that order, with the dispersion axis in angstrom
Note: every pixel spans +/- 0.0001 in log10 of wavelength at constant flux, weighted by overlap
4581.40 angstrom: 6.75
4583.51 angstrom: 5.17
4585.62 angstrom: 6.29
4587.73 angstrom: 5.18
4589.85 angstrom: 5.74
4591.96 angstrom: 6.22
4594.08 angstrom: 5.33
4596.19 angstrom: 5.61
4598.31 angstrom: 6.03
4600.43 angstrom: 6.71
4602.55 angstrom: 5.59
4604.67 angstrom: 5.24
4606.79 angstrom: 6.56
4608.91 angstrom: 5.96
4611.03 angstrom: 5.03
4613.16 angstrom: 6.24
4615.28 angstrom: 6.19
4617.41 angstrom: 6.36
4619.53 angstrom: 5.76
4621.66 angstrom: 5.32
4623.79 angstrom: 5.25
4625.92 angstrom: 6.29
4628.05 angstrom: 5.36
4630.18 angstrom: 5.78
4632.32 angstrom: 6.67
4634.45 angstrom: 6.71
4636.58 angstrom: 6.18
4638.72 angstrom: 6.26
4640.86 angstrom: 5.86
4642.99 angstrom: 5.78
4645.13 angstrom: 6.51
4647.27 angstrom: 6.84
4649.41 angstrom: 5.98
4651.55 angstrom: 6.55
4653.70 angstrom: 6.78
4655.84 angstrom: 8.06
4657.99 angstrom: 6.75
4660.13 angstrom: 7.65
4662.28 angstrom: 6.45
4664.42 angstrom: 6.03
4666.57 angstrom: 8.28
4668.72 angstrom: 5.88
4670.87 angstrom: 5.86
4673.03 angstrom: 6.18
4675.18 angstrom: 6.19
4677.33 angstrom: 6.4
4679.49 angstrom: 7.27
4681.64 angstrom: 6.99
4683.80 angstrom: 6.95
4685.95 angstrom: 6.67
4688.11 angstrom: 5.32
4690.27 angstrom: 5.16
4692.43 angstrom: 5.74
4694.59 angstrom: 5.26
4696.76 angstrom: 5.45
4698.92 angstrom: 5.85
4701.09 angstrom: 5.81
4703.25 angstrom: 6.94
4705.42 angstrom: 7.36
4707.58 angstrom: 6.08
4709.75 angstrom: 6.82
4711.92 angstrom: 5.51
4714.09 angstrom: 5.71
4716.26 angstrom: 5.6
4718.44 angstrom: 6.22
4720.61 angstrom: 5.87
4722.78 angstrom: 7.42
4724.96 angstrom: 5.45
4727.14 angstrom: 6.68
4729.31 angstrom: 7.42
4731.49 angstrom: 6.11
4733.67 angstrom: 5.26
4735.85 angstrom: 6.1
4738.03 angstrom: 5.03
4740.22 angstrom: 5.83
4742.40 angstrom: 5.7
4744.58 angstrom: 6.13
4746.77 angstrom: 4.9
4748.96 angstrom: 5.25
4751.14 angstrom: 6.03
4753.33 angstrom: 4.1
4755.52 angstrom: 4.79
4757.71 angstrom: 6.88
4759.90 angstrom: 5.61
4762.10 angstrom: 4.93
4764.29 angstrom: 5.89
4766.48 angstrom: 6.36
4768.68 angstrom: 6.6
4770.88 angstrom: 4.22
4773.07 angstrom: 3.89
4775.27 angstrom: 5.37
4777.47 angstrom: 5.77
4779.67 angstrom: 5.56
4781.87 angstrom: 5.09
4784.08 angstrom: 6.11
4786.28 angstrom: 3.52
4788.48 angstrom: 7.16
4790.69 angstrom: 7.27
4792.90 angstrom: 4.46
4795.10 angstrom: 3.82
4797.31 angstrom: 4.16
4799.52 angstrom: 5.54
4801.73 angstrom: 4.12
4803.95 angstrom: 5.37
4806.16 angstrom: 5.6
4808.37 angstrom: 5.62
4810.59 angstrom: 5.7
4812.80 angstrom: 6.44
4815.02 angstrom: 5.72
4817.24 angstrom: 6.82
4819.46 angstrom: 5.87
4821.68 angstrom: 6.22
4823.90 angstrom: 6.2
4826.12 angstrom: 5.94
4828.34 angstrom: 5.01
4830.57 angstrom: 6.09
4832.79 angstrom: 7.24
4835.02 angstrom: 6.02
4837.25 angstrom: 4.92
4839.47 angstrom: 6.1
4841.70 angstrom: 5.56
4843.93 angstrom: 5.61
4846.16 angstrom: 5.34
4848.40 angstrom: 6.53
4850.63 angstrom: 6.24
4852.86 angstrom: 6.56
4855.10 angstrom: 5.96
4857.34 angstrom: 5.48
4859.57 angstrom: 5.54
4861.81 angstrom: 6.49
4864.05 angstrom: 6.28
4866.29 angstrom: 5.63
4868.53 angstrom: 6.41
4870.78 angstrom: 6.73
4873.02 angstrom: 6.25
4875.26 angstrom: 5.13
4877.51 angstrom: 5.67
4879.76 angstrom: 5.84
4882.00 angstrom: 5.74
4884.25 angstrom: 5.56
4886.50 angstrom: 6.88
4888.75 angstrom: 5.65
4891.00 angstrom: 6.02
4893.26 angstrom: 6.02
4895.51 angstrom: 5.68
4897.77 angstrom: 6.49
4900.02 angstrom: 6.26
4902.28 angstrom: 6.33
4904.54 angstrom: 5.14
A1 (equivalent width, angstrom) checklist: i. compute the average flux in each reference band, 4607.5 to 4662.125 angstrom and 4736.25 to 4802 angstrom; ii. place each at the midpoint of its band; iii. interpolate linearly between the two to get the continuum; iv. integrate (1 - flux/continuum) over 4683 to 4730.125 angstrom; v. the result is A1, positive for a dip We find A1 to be -3.0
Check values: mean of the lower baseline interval 6.25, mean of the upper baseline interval 5.36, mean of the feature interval 6.14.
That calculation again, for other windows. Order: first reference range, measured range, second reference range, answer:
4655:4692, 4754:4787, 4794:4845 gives 3.2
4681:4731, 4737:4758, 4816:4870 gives 2.5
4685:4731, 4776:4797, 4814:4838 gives 2.4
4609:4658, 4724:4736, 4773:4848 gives -0.7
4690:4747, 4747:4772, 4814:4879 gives 2.1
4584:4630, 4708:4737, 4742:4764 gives -3.4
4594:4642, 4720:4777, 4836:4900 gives 2.5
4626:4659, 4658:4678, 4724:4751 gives -1.0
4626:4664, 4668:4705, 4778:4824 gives 0.5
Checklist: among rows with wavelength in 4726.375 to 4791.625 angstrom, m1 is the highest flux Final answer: 7.42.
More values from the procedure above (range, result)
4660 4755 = 8.28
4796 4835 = 7.24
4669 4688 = 7.27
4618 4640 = 6.71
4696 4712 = 7.36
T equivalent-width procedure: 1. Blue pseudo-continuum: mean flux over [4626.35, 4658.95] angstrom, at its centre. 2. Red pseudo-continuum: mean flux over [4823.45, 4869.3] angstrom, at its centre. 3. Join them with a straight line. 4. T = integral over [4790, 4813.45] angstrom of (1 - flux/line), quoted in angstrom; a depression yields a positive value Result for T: 3.20 angstrom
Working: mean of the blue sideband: 6.4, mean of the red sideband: 5.95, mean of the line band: 5.23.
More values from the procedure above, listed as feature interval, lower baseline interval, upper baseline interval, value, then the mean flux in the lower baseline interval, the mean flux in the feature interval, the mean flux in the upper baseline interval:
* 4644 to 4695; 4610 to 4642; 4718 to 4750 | -4.7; 5.95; 6.5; 5.95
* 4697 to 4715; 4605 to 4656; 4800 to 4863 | -0.6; 6.13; 6.23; 5.87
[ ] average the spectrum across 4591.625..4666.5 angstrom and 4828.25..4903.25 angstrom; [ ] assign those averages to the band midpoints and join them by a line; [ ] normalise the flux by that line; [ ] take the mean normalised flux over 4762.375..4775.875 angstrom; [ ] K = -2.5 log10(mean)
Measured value 0.14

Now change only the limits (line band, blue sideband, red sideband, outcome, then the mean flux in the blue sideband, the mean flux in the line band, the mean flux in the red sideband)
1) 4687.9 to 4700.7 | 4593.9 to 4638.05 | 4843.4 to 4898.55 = 0.087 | 5.93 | 5.49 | 5.99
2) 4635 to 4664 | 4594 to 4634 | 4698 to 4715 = -0.094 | 5.88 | 6.58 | 6.27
